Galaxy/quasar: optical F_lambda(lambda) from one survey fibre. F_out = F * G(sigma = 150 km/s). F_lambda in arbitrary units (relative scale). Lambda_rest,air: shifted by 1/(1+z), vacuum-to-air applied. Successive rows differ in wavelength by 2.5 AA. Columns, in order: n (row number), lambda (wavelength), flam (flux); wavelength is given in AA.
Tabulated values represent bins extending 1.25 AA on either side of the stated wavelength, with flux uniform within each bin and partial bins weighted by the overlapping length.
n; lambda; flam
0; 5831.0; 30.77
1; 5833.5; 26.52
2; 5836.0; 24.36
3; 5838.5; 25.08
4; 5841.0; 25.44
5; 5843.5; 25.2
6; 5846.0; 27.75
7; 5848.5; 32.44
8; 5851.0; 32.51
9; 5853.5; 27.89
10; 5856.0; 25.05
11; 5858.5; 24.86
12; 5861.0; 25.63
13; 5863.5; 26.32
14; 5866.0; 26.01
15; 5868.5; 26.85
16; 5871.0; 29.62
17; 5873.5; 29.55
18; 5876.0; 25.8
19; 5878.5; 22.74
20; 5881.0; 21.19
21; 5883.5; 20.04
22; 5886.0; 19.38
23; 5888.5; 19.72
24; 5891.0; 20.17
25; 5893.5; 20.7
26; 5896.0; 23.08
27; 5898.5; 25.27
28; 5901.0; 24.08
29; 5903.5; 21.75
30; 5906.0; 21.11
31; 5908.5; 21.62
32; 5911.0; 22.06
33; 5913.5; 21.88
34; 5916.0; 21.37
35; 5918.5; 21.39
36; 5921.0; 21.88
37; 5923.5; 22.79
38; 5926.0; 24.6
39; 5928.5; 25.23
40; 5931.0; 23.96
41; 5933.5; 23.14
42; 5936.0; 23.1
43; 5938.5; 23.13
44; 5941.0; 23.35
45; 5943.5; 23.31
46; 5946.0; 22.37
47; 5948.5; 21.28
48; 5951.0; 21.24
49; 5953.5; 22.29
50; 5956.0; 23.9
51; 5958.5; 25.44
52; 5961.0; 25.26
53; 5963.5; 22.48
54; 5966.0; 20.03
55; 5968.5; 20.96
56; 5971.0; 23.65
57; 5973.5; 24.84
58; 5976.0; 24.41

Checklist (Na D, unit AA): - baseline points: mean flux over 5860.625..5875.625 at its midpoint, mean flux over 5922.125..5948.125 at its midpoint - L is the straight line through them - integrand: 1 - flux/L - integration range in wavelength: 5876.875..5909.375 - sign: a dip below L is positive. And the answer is 5.3 AA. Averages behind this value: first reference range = 27.3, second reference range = 23.4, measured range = 21.7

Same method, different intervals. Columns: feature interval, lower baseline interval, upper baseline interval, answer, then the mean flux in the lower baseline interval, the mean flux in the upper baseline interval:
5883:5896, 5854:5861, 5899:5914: 1.7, 25.4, 22.3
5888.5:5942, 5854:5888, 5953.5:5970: 2.9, 24.8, 23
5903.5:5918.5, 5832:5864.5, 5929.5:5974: 1.8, 26.9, 23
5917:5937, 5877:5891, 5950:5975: -1.2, 20.7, 23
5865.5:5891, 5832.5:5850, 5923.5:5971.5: 1.7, 26.8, 23.1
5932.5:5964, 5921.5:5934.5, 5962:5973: -0.3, 23.8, 22.1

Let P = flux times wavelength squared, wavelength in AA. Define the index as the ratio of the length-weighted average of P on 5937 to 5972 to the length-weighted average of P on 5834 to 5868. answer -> 0.88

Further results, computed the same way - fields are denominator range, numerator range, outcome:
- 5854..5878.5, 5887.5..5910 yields 0.84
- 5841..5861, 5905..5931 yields 0.83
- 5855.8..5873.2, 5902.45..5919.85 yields 0.83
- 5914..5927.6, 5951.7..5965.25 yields 1.07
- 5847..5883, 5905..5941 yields 0.87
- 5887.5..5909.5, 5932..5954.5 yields 1.04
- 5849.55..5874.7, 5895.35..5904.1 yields 0.87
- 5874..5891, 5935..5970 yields 1.07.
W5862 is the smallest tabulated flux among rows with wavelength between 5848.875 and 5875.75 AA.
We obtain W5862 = 24.86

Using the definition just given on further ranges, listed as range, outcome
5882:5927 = 19.38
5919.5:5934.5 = 21.88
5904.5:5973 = 20.03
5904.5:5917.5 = 21.11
